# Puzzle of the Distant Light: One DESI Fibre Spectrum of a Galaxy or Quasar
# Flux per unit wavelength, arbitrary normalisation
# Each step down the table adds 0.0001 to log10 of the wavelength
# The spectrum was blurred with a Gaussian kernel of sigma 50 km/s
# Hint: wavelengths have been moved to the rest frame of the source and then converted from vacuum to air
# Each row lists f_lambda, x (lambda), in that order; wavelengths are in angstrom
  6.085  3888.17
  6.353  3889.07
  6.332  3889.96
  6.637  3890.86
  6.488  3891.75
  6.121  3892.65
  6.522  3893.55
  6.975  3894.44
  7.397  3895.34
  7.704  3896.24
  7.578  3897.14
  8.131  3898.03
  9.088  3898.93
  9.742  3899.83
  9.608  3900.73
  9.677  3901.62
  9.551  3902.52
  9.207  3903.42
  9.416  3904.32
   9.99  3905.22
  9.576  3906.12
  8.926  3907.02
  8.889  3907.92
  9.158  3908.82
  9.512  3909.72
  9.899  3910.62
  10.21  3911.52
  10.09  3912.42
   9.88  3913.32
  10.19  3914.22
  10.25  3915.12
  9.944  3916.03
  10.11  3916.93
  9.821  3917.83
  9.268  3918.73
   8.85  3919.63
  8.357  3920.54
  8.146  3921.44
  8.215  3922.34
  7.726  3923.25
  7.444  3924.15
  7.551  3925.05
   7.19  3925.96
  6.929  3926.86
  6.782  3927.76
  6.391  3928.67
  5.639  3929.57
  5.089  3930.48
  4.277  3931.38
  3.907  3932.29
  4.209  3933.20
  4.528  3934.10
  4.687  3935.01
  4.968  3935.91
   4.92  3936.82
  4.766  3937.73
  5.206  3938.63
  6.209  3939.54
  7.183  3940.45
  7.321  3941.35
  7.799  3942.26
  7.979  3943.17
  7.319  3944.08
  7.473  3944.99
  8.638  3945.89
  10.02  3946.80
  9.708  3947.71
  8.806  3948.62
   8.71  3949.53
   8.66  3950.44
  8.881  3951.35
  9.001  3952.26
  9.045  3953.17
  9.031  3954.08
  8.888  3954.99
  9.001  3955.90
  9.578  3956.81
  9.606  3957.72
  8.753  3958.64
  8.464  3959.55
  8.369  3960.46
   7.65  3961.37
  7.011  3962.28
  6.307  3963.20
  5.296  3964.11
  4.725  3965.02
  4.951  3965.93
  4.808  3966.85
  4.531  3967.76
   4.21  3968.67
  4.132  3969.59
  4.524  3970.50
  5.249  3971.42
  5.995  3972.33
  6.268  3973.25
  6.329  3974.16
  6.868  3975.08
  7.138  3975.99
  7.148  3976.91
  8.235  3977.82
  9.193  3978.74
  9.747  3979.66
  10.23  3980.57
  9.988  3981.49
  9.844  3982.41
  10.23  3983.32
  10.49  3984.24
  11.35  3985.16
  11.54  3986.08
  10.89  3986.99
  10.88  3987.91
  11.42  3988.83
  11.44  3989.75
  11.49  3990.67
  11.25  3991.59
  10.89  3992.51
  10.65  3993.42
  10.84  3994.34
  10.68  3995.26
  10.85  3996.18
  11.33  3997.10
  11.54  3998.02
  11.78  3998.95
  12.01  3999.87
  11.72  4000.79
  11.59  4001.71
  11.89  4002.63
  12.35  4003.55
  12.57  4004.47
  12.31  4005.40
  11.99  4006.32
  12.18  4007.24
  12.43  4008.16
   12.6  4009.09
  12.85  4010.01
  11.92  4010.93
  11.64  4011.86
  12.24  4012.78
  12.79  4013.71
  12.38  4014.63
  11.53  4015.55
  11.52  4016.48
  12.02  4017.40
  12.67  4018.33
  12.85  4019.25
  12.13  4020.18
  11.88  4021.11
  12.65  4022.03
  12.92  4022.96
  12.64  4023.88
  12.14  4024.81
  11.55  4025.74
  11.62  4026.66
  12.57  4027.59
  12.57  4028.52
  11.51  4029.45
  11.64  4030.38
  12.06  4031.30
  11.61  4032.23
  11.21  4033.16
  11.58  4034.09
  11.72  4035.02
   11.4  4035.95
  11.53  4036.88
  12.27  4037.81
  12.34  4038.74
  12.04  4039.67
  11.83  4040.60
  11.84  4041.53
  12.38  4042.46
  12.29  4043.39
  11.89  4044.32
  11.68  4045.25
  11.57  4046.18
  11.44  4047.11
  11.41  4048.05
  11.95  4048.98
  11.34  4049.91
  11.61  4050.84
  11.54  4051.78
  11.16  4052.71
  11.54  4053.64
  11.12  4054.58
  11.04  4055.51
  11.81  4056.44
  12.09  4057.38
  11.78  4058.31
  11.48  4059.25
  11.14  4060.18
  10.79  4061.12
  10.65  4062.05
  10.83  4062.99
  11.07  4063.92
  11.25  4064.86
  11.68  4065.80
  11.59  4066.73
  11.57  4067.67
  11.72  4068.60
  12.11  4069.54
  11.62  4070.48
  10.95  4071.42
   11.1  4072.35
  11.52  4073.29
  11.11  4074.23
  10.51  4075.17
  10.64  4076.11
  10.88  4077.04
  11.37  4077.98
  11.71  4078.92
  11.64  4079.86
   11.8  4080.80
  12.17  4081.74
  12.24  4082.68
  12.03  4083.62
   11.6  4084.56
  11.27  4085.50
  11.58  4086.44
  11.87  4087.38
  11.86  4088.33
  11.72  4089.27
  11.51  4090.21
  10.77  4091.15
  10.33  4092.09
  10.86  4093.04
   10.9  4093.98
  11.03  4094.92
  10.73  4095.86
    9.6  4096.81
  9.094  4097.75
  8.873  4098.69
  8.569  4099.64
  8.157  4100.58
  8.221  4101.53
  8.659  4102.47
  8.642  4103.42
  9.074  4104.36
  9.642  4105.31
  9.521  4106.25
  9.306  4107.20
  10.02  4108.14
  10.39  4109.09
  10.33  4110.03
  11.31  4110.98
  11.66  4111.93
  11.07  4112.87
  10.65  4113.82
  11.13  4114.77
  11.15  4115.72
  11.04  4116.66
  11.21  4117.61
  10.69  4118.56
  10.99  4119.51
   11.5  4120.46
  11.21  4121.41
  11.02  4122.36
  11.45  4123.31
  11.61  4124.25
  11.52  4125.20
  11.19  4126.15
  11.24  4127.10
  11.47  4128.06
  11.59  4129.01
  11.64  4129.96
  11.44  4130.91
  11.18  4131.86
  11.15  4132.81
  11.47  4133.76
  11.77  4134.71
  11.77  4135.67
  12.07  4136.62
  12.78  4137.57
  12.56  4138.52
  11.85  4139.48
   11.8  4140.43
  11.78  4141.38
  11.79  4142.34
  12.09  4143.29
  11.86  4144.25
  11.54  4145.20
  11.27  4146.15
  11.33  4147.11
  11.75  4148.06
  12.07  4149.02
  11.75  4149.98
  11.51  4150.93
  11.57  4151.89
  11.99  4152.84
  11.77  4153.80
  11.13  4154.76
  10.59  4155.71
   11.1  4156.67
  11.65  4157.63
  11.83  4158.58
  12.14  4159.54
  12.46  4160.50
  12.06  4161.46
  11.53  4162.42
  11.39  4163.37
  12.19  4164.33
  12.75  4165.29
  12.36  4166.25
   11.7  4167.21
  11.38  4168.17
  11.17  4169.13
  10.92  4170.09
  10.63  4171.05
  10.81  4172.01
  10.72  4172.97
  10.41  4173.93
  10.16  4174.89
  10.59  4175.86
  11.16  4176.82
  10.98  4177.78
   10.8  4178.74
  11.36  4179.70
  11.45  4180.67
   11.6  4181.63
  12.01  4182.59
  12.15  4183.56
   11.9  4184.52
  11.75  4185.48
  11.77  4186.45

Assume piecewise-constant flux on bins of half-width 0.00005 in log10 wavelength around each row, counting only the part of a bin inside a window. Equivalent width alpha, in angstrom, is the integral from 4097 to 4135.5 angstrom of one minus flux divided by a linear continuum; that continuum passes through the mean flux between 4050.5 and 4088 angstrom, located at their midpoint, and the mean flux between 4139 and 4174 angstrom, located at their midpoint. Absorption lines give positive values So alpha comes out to 3.24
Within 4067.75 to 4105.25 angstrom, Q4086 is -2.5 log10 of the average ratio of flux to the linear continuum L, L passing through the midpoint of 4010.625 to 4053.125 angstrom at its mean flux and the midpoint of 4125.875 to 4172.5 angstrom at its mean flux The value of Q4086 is 0.10 mag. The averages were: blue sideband 11.9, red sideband 11.7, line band 10.8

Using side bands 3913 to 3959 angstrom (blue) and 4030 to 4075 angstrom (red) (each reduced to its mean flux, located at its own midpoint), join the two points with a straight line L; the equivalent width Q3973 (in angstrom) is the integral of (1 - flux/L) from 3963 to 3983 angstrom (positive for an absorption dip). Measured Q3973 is 5.2 angstrom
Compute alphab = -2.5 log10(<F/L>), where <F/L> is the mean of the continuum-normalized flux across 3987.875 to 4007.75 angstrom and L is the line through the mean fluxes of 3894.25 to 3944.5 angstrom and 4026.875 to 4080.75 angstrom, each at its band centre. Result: -0.16 mag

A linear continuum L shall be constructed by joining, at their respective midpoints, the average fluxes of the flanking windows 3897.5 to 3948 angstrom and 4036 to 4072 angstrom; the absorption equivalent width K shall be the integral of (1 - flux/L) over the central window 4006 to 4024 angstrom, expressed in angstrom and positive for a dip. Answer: -3.1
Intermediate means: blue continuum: 7.95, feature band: 12.3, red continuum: 11.6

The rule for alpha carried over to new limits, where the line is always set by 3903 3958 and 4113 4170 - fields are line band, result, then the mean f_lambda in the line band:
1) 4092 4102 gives 1.09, 9.64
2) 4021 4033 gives -3.05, 12.1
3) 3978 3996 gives -3.38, 10.7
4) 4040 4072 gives -4.41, 11.5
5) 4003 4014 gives -3.52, 12.3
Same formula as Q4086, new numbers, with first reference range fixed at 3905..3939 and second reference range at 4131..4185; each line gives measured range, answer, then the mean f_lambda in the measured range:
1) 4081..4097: -0.092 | 11.3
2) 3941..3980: 0.111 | 7.46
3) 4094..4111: 0.123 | 9.5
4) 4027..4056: -0.214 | 11.7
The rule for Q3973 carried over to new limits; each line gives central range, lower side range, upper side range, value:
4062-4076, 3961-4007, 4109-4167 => -1.1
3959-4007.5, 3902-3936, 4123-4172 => -0.2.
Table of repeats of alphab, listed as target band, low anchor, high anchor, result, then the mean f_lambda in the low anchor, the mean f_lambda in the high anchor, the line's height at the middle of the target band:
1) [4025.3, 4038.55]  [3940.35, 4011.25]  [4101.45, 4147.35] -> -0.188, 9.2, 11.1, 9.91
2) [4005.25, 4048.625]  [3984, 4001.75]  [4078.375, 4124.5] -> -0.092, 11.2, 10.7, 11.1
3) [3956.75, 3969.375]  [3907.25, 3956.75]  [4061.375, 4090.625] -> 0.289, 7.85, 11.5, 8.62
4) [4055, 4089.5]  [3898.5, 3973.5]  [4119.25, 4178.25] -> -0.132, 7.68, 11.5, 10.1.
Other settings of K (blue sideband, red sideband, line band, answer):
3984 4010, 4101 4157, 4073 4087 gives -0.22 angstrom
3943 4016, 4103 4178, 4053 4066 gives -1.17 angstrom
